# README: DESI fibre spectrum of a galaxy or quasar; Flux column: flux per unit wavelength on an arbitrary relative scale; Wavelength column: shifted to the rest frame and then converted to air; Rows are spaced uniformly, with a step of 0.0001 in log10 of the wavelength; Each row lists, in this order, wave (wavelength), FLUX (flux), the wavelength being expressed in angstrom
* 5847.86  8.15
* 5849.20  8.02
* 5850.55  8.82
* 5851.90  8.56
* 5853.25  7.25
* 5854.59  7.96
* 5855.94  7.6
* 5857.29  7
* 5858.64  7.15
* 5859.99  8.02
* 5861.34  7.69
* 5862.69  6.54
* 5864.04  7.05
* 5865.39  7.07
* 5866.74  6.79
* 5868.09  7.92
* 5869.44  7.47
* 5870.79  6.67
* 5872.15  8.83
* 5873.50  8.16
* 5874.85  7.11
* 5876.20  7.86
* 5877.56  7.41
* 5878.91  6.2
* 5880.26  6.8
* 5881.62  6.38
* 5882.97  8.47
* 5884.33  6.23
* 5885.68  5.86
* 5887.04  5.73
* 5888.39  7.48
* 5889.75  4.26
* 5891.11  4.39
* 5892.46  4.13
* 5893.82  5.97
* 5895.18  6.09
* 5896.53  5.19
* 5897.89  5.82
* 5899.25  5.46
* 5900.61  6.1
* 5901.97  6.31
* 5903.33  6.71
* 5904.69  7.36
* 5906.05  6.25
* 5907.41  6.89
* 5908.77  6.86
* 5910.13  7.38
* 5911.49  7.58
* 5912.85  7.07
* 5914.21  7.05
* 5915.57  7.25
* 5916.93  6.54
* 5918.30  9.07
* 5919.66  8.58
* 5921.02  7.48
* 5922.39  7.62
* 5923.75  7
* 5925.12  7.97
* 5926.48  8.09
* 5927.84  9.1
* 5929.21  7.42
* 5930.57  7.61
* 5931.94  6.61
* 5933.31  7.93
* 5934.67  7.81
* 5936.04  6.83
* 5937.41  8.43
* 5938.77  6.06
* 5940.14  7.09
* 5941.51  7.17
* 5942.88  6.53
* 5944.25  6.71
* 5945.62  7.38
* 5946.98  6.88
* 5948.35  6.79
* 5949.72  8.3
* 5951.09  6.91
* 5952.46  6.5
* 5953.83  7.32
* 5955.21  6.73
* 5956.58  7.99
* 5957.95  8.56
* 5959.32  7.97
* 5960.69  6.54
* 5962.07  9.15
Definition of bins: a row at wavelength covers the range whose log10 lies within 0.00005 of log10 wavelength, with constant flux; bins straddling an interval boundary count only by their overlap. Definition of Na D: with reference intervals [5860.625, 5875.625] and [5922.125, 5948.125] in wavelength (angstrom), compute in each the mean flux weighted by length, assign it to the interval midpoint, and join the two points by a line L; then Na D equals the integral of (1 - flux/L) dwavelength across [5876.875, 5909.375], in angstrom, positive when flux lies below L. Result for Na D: 5.3 angstrom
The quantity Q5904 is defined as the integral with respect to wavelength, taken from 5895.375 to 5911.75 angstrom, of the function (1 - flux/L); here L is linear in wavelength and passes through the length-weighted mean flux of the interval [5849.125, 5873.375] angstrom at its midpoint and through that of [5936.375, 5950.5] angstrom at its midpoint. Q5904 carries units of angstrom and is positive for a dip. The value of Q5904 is 2.0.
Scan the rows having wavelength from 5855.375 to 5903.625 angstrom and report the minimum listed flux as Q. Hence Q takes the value 4.13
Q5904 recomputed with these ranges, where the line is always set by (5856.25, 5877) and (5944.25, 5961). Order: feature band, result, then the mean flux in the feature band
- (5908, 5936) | -0.9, 7.58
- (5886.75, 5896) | 2.5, 5.42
